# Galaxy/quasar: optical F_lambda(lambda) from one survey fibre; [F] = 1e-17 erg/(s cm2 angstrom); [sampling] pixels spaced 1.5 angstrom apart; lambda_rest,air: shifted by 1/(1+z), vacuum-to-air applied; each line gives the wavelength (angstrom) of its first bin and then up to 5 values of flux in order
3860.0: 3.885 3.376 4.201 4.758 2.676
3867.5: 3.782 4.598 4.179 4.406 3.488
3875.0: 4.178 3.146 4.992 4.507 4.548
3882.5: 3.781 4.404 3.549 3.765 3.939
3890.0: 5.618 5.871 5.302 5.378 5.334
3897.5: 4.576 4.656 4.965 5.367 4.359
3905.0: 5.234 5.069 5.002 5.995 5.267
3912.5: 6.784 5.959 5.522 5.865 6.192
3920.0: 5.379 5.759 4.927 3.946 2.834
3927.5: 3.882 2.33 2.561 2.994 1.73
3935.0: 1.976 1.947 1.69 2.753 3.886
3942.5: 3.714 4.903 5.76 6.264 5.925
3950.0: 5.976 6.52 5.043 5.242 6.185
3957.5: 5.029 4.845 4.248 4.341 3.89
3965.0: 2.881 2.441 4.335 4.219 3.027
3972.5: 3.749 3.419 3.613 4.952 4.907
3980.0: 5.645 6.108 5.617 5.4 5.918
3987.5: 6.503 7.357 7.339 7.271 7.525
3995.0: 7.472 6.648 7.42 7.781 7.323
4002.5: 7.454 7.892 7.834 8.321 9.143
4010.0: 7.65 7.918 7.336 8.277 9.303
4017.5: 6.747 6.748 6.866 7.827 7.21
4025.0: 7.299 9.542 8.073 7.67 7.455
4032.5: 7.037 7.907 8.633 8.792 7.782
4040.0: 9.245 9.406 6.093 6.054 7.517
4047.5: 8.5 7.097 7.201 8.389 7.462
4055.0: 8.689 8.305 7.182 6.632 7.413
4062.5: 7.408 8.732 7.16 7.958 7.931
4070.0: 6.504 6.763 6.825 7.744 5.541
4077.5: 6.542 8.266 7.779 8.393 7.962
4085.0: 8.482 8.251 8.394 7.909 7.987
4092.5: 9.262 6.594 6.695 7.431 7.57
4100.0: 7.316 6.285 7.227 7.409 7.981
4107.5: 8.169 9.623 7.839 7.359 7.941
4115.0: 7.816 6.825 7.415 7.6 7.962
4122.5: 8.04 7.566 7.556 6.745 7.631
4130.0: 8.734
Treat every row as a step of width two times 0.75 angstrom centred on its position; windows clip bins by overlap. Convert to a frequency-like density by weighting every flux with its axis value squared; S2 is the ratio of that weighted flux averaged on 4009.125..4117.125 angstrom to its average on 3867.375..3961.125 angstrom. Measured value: 1.81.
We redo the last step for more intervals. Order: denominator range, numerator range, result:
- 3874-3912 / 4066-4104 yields 1.74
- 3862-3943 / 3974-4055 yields 1.79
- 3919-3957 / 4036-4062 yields 1.96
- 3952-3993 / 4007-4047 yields 1.62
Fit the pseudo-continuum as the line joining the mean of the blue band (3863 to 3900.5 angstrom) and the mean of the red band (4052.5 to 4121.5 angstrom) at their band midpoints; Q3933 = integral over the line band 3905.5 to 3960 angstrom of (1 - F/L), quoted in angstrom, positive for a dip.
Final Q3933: 6.1 angstrom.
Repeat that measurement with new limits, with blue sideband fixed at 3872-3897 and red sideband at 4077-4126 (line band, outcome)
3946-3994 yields 5.0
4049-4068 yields -1.6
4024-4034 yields -1.8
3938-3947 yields 2.0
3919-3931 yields 2.5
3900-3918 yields -2.3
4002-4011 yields -2.5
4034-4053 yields -2.8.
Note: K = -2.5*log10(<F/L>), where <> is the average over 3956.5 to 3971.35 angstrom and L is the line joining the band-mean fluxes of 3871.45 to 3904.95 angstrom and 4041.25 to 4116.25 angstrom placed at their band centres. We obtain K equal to 0.40 mag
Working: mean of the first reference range 4.57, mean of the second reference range 7.6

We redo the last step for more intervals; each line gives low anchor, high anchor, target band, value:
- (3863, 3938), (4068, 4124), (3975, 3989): 0.04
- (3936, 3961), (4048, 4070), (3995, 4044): -0.18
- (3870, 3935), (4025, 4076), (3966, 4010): 0.05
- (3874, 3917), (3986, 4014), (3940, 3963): 0.22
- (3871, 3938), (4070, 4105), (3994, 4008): -0.25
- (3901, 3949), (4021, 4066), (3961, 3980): 0.42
